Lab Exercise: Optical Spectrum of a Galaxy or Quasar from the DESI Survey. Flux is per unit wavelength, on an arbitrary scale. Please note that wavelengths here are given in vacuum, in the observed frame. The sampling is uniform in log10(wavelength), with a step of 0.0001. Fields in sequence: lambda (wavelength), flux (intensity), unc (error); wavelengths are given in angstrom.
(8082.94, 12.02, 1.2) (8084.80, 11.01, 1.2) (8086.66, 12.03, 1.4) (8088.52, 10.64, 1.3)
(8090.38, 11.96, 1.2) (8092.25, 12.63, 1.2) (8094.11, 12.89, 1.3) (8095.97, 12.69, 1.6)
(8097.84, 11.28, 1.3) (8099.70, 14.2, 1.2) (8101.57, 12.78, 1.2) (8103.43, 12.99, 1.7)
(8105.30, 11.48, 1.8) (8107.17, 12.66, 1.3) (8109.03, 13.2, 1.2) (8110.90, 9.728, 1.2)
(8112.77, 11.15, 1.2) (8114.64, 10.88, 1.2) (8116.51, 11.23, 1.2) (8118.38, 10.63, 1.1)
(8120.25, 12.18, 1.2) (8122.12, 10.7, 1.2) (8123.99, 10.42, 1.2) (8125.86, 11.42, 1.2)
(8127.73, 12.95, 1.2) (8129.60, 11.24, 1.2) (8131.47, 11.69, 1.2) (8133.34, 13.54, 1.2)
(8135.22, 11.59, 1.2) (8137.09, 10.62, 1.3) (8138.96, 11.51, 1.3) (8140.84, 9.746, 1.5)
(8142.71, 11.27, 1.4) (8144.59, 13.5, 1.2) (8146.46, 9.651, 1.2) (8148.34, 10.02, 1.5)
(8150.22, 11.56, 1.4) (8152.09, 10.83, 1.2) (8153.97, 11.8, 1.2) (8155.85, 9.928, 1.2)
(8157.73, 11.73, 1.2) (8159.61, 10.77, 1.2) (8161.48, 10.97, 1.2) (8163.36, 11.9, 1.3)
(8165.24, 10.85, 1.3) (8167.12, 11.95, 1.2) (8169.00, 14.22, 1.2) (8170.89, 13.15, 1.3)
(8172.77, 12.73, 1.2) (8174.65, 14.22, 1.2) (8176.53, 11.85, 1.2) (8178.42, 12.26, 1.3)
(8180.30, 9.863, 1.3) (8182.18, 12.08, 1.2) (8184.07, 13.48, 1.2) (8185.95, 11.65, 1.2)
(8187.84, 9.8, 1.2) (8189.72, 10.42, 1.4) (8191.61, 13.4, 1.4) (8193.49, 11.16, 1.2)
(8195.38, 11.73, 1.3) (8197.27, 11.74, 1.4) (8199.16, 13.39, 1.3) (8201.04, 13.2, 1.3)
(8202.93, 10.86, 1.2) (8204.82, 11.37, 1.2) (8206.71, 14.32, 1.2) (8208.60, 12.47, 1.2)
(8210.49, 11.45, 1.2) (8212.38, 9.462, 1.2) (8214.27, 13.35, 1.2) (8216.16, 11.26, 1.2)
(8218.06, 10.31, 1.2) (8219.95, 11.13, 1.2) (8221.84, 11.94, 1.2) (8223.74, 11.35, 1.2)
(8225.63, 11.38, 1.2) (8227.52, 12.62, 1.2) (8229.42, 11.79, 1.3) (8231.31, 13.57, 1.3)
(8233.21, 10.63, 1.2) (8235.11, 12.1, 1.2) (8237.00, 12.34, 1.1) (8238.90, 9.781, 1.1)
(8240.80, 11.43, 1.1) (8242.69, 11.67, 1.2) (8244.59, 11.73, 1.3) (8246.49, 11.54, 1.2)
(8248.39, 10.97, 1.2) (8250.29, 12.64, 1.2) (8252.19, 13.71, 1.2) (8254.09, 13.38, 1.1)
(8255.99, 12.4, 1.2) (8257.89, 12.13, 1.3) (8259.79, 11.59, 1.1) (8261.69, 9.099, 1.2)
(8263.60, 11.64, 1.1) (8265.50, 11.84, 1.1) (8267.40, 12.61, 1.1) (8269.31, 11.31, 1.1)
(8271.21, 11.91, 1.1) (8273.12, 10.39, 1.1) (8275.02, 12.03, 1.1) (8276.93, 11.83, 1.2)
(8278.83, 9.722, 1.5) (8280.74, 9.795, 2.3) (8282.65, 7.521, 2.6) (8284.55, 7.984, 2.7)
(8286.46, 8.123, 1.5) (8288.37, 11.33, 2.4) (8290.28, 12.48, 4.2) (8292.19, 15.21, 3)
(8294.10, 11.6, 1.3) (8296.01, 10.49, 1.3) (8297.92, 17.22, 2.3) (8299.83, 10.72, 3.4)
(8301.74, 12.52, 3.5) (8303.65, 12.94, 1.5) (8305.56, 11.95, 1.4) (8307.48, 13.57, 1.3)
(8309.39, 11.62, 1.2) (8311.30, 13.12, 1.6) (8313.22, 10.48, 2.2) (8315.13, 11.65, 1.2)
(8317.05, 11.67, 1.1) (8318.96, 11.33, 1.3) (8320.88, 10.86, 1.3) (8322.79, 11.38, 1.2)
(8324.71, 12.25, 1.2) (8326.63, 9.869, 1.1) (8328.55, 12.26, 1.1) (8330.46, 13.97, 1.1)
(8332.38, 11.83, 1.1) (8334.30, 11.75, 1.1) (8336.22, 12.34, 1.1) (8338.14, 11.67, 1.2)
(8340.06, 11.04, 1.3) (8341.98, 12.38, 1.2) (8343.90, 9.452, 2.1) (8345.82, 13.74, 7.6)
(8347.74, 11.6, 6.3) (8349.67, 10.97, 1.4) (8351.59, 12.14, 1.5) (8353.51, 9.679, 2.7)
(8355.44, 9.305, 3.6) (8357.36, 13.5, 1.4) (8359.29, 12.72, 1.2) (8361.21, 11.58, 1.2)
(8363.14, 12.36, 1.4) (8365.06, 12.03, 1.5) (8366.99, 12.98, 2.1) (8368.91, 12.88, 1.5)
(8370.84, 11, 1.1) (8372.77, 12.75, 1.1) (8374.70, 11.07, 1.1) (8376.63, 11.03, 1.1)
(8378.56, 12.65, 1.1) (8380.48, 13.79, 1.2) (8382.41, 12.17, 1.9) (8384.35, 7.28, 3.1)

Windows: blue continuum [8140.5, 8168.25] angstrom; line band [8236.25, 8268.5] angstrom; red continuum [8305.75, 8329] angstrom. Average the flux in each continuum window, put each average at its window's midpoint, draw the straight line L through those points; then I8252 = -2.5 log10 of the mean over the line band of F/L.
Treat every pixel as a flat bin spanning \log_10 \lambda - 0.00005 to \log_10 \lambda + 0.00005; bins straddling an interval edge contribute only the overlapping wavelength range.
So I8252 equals -0.031 mag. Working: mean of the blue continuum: 11.2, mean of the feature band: 11.8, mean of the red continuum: 11.7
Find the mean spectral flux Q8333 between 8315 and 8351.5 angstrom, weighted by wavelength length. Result 11.7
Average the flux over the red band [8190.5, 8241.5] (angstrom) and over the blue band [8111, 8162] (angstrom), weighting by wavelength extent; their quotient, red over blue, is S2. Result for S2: 1.1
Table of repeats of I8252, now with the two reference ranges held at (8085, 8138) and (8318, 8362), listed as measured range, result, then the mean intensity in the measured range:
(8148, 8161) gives 0.08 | 11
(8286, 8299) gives -0.07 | 12.5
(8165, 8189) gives -0.04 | 12.2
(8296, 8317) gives -0.07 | 12.4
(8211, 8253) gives 0.01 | 11.7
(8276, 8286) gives 0.25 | 9.31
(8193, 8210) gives -0.05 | 12.3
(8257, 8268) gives 0.02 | 11.4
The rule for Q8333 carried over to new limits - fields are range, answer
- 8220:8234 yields 11.9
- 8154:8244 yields 11.8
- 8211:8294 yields 11.4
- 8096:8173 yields 11.6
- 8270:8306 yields 11.4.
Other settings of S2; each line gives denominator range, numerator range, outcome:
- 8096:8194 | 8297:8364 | 1.02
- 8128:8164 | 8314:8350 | 1.04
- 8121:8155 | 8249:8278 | 1.05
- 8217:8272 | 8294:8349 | 1.02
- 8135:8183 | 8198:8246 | 1.02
